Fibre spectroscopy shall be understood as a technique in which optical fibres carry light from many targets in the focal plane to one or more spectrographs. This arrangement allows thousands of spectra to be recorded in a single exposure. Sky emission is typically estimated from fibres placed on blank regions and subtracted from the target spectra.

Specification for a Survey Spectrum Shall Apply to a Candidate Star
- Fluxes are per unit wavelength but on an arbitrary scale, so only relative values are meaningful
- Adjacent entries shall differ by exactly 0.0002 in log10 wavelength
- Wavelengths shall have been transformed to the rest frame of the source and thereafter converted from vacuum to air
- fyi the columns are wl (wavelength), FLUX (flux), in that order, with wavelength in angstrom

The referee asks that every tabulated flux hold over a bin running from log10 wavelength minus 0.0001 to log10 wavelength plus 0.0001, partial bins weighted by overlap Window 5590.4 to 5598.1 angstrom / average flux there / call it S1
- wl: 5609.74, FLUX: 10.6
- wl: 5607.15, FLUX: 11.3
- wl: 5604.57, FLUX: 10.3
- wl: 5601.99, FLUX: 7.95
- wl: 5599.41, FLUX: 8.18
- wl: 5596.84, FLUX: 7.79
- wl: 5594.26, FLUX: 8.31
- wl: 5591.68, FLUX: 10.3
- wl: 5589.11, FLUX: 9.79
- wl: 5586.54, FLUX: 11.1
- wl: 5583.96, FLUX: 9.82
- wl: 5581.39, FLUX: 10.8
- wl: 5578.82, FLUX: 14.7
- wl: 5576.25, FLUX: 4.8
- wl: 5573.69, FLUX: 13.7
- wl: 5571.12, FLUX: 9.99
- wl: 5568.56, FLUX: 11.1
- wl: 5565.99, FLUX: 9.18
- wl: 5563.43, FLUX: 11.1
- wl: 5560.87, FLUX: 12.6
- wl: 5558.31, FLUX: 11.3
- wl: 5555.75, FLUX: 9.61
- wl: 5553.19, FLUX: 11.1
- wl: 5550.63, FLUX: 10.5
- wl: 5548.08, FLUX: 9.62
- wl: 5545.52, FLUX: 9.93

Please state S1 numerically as 8.79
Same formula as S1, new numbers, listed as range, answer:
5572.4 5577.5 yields 9.29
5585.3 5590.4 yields 10.5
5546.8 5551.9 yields 10.1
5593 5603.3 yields 8.06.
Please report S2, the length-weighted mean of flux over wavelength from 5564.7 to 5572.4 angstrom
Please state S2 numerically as 10.1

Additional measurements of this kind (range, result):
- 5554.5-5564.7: 11.2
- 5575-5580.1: 9.78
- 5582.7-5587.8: 10.4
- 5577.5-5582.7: 12.7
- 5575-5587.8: 10.3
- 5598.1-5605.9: 8.83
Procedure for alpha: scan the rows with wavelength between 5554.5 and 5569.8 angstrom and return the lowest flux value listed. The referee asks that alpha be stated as 9.18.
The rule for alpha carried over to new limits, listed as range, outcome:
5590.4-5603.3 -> 7.79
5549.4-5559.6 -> 9.61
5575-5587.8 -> 4.8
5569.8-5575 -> 9.99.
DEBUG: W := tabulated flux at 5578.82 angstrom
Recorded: 14.7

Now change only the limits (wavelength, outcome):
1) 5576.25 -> 4.8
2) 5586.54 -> 11.1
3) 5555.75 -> 9.61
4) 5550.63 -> 10.5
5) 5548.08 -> 9.62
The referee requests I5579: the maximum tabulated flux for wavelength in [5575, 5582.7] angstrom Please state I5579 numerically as 14.7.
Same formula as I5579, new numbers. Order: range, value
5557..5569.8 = 12.6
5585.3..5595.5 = 11.1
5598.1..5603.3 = 8.18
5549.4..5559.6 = 11.3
